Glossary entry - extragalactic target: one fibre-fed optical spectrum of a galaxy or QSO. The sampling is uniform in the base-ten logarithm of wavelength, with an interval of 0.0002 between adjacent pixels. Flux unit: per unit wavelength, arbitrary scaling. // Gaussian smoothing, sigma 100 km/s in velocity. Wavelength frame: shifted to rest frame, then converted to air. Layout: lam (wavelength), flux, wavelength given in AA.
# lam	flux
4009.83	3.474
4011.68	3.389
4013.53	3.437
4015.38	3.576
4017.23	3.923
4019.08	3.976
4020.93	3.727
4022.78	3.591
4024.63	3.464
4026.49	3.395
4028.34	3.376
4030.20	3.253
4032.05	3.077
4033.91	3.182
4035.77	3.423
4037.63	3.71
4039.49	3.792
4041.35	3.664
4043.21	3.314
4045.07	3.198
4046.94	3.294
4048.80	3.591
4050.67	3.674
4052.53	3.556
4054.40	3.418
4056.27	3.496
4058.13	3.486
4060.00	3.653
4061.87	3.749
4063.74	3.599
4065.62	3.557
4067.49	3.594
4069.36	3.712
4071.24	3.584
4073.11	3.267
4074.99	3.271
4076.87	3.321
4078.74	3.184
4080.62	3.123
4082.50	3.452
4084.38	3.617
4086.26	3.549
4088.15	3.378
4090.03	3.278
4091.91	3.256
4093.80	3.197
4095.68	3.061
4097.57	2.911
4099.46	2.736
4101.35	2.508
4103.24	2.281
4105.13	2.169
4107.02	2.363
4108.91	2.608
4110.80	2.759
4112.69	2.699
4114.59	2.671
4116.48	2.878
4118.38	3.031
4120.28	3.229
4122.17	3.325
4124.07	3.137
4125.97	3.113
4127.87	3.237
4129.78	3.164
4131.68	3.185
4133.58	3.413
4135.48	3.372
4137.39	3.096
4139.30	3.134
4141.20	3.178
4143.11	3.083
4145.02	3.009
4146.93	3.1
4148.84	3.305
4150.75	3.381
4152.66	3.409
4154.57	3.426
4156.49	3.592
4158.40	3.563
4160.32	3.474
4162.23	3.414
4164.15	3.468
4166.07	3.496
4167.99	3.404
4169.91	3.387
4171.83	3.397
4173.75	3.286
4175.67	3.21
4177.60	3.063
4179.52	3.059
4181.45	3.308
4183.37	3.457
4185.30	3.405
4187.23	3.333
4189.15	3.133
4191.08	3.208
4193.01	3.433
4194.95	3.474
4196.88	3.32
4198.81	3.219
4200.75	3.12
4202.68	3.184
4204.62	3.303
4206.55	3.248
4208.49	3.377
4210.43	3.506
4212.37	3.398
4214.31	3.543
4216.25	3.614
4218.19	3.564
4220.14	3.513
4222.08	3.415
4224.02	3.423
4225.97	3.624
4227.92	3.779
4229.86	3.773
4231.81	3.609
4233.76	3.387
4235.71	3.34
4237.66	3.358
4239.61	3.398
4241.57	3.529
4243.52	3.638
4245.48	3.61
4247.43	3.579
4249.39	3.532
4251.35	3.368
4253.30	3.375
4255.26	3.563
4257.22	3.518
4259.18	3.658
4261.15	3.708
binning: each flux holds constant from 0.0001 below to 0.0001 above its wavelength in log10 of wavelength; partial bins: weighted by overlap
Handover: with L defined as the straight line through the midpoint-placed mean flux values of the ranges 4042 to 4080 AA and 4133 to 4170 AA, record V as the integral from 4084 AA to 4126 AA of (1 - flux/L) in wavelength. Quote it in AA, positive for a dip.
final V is 5.8 AA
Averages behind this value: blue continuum 3.47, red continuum 3.33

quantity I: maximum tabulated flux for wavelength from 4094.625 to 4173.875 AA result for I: 3.592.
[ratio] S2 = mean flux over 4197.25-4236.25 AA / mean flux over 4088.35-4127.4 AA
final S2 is 1.20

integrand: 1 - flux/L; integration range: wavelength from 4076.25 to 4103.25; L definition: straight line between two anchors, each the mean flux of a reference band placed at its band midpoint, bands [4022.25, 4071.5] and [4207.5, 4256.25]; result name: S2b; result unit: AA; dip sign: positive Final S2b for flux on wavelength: 2.7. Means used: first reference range 3.49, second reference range 3.51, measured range 3.15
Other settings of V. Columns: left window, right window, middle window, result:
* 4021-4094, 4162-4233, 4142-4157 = 0.6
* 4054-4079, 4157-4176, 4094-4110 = 4.0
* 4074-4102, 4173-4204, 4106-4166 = 1.3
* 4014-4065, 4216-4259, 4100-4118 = 4.9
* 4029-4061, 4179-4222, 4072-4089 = 0.4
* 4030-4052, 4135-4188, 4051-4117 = 4.3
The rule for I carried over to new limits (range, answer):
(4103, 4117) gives 2.878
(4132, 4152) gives 3.413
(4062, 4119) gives 3.712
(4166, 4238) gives 3.779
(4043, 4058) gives 3.674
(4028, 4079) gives 3.792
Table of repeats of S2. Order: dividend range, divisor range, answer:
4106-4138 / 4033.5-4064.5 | 0.86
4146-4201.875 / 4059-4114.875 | 1.06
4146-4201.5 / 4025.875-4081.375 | 0.97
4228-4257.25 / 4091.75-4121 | 1.28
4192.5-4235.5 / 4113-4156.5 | 1.08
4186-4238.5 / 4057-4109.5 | 1.07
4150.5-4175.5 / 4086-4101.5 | 1.11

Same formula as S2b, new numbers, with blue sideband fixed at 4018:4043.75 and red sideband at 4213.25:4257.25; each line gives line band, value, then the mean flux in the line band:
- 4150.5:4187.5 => 1.5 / 3.38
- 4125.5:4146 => 1.9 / 3.18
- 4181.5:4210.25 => 1.7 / 3.31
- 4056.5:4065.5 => -0.3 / 3.61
